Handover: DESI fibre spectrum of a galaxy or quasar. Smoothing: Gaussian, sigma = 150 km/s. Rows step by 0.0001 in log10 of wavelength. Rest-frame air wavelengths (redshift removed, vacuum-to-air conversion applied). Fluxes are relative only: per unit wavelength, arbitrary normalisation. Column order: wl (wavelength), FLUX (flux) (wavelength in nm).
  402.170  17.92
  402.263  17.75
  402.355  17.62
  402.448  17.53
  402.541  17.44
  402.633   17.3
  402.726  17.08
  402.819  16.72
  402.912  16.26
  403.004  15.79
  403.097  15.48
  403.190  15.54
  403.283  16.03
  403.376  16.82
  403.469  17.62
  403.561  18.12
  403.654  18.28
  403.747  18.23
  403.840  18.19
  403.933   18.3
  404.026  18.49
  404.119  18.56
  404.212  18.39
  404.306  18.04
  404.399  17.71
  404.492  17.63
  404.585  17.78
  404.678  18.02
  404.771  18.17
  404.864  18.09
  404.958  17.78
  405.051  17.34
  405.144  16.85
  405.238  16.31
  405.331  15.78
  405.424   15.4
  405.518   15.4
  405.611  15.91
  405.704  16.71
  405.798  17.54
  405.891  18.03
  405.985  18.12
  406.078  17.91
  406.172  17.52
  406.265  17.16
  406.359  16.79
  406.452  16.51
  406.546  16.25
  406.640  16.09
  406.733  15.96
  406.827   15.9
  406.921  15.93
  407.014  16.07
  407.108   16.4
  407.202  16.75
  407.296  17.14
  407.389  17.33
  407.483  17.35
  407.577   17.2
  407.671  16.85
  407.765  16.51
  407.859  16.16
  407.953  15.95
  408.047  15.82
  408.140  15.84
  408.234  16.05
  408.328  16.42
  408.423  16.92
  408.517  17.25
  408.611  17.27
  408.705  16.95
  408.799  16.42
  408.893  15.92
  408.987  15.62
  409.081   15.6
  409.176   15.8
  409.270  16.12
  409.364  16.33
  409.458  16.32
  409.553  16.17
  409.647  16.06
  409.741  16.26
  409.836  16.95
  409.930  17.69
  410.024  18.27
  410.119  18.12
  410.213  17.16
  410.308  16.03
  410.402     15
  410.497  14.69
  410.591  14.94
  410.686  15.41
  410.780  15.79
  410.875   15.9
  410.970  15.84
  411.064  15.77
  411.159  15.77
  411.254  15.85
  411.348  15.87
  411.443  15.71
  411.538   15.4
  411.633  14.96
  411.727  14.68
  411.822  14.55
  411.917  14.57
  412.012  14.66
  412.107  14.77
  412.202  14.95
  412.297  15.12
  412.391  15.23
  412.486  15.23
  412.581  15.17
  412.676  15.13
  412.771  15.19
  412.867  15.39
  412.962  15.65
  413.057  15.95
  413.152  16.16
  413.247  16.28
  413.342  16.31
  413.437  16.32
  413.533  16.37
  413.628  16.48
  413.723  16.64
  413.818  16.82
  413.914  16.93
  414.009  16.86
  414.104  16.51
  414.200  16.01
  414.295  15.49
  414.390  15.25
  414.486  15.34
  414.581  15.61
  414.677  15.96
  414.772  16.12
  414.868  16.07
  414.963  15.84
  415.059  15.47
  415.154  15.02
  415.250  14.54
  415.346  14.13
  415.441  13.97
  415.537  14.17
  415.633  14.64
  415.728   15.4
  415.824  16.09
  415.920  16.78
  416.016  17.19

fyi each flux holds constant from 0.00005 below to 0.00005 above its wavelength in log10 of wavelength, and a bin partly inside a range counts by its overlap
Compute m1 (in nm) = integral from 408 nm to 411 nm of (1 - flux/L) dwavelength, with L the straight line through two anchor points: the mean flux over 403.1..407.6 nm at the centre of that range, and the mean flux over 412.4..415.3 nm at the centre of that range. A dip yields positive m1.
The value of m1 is 0.04 nm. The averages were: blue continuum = 17.1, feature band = 16.3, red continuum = 15.9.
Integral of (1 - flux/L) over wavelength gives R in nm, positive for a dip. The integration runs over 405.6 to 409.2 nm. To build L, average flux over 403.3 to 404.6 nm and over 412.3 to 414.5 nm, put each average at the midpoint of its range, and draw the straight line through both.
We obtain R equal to 0.13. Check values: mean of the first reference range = 18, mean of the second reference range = 15.9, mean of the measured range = 16.6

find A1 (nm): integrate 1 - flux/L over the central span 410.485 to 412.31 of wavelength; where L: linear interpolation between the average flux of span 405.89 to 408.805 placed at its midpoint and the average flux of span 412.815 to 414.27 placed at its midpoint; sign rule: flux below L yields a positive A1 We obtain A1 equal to 0.13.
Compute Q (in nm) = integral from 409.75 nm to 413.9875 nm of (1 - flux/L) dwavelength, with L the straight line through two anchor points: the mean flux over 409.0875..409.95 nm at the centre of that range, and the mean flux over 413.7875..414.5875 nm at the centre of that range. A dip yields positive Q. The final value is 0.10 nm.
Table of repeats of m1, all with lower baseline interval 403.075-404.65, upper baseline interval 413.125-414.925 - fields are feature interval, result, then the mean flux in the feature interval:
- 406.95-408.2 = 0.041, 16.6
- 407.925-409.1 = 0.044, 16.3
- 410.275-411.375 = 0.072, 15.6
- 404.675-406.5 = 0.037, 17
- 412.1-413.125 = 0.069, 15.3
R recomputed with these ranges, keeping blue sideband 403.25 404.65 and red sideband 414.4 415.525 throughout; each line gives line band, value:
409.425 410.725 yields 0.00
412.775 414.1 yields -0.06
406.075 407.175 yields 0.05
